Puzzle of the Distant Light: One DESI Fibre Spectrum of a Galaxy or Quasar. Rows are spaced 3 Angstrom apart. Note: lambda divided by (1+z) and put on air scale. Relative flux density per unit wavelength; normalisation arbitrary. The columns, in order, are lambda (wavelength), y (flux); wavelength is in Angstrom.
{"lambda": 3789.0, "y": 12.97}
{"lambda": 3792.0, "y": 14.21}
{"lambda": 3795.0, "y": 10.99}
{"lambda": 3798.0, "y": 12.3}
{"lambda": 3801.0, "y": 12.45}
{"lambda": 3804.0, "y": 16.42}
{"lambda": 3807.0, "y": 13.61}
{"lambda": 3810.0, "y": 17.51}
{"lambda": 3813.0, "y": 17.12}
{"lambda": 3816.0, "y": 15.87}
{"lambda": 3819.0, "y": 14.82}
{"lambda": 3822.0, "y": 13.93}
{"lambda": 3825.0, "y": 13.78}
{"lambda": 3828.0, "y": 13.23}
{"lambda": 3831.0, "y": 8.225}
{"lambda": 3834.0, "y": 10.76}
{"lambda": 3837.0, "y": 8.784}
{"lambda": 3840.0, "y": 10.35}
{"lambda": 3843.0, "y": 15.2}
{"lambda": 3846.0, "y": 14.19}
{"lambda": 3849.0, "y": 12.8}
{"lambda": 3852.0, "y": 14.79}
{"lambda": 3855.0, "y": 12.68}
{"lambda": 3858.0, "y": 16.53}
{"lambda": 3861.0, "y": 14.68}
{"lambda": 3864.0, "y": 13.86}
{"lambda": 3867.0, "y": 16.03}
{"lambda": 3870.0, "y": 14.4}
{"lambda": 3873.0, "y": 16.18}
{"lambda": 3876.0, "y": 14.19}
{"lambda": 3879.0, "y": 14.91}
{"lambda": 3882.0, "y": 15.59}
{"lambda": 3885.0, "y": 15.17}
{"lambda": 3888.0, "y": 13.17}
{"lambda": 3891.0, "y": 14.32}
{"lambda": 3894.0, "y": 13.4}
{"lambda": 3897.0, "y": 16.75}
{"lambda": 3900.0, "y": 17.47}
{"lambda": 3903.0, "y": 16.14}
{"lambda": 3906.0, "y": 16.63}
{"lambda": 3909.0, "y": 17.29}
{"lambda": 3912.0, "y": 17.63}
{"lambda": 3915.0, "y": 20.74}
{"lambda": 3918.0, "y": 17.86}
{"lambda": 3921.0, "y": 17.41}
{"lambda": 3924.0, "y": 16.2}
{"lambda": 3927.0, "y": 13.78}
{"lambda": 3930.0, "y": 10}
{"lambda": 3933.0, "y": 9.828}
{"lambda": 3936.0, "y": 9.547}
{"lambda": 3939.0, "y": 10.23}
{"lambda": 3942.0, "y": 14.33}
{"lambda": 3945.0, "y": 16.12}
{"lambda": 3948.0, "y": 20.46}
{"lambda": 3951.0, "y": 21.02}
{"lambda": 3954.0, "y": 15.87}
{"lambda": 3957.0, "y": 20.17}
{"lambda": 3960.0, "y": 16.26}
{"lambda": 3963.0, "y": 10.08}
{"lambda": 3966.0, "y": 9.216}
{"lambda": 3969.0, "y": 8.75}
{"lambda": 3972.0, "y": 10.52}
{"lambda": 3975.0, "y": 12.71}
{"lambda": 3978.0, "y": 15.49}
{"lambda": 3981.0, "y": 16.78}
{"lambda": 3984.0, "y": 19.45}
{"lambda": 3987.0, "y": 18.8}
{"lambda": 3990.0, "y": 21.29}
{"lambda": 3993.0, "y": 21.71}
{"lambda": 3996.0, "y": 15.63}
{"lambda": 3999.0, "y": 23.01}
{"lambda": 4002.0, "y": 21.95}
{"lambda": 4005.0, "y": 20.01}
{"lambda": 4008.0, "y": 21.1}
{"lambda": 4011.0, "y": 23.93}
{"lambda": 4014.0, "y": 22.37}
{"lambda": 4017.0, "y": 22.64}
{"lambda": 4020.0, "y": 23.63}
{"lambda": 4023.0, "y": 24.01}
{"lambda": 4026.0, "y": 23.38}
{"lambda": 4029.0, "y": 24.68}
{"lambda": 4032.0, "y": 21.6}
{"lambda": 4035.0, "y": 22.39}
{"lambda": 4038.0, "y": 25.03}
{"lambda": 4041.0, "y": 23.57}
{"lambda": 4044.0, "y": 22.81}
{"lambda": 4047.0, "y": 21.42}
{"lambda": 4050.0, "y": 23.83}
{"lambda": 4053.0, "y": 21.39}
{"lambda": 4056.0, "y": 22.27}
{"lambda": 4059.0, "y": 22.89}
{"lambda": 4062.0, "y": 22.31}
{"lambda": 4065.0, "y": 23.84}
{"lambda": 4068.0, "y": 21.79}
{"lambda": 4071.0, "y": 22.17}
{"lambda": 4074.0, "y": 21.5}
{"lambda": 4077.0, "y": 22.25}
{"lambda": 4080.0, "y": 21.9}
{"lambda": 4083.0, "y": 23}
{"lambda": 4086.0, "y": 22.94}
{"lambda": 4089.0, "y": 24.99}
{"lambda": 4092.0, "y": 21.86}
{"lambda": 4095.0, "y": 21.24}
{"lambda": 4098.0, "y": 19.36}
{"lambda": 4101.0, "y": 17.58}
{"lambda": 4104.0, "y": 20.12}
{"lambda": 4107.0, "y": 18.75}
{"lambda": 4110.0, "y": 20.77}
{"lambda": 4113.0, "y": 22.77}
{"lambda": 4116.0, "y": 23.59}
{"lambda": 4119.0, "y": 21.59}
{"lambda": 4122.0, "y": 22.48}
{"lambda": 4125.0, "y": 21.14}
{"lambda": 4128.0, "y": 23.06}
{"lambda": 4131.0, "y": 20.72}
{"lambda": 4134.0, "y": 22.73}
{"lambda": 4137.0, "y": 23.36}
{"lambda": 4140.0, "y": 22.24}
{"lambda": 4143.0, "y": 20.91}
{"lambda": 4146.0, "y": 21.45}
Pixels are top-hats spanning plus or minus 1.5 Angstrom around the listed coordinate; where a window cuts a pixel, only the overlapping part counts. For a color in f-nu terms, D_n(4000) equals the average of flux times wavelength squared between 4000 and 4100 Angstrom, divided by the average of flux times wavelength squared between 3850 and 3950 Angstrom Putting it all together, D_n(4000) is 1.6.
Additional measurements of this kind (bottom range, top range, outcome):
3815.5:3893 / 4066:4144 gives 1.79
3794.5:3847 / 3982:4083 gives 1.85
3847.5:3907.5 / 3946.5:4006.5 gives 1.19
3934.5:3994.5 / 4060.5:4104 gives 1.50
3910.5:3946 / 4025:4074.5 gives 1.68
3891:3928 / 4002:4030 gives 1.44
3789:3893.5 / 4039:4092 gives 1.82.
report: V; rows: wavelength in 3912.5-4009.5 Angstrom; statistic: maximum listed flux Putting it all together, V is 23.01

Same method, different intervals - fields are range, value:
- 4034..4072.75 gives 25.03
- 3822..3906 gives 17.47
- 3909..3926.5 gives 20.74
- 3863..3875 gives 16.18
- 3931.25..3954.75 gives 21.02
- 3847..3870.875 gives 16.53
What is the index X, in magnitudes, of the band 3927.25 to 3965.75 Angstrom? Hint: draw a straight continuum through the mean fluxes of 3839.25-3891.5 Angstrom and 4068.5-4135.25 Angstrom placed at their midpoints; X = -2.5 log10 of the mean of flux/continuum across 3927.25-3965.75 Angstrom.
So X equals 0.185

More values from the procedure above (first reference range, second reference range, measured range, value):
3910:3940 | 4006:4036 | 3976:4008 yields 0.056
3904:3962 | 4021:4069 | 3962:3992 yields 0.280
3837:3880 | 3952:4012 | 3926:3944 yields 0.372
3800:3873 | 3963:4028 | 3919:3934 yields 0.207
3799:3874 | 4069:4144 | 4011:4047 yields -0.192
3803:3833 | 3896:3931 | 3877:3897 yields 0.097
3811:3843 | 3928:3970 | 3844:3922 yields -0.170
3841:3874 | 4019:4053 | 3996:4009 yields 0.038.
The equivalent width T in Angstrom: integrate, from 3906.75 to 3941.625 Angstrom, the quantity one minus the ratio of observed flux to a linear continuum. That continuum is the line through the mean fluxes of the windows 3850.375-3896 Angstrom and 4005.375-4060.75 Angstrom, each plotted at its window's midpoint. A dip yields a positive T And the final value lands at 5.2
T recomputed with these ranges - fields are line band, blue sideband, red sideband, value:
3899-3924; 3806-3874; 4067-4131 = -2.4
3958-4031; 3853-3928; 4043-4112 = 2.1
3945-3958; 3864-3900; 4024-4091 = -0.6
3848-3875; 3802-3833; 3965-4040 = 1.6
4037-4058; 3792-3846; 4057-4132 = -2.6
